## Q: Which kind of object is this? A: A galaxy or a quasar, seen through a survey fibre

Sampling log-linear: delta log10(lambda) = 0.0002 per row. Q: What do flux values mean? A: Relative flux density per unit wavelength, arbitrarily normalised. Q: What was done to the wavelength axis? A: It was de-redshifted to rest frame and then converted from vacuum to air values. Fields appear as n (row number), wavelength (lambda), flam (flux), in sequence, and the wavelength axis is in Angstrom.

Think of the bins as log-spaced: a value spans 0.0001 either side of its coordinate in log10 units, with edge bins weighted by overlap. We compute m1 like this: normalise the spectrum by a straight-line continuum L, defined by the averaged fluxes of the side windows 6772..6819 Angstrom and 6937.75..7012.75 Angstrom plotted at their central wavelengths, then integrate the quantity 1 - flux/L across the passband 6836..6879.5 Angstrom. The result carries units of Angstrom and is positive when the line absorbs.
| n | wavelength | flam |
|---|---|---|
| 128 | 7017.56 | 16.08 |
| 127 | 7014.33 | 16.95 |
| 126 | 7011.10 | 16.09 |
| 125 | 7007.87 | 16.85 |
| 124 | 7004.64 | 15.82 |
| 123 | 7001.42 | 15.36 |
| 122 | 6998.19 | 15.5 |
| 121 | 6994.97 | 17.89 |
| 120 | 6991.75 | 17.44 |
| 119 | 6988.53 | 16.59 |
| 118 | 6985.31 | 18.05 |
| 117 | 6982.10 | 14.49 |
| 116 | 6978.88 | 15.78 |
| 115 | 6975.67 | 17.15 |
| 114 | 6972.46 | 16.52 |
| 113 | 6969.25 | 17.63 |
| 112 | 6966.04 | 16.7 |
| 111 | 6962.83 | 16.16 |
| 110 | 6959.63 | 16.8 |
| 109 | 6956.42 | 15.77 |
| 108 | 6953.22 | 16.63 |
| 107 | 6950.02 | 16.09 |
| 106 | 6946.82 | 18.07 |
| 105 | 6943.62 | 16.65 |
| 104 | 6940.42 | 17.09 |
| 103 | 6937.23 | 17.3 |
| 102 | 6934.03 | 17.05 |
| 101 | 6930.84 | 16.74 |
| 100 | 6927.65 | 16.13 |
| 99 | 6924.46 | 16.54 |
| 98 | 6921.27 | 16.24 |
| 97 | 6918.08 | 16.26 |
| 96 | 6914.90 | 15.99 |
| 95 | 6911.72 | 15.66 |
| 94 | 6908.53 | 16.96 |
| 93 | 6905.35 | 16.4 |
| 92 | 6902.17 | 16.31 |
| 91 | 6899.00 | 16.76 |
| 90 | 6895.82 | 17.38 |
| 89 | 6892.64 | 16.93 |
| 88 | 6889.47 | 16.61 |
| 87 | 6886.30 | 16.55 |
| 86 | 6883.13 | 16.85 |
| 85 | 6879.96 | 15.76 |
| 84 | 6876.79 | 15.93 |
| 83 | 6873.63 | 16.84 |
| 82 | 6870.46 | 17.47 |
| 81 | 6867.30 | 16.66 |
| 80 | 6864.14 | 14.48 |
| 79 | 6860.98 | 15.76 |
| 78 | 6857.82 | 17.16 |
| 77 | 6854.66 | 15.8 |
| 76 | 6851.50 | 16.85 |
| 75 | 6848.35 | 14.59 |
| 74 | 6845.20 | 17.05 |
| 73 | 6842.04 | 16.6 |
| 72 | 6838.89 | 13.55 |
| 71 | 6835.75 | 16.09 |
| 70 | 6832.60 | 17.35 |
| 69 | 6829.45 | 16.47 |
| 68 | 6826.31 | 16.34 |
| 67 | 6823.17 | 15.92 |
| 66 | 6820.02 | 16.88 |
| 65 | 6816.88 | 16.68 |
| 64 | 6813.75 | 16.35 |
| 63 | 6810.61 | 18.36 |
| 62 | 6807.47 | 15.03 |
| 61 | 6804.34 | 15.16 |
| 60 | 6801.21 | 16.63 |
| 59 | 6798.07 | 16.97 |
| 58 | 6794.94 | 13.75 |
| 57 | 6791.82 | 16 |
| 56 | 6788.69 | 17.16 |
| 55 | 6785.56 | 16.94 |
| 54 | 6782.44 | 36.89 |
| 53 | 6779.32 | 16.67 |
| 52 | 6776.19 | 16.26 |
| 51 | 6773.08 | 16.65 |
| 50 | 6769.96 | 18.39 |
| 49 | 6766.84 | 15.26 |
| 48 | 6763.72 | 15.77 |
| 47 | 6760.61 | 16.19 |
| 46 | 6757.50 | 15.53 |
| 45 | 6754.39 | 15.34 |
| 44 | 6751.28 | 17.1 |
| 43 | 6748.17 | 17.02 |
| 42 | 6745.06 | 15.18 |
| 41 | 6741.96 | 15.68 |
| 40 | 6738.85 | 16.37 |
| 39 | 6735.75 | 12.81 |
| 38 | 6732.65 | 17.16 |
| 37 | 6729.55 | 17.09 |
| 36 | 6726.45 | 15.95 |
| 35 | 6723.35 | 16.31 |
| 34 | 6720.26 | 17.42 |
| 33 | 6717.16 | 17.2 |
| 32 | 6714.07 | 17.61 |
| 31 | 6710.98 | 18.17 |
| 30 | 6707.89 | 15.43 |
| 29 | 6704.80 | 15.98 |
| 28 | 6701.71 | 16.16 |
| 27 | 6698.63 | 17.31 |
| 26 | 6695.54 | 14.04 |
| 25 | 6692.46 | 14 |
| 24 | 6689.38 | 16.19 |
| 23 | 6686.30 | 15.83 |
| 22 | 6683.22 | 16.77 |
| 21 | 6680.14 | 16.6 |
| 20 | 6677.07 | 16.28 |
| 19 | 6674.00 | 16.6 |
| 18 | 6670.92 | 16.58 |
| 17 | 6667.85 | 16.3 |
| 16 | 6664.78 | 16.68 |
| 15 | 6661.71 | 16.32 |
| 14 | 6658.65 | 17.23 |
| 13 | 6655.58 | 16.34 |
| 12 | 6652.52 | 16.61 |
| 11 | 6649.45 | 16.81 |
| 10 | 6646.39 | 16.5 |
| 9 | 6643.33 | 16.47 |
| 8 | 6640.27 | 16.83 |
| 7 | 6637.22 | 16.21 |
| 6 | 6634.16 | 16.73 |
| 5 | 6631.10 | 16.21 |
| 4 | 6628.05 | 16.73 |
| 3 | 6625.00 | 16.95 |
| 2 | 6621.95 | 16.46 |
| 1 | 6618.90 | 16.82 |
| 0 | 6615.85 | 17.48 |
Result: 3.2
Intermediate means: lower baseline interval 17.7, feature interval 16.1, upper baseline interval 16.6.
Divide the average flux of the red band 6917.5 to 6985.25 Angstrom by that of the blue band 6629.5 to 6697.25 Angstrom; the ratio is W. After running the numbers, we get 1.02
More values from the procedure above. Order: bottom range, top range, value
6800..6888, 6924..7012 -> 1.02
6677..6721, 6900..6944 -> 1.01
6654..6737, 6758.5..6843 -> 1.04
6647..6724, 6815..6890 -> 0.99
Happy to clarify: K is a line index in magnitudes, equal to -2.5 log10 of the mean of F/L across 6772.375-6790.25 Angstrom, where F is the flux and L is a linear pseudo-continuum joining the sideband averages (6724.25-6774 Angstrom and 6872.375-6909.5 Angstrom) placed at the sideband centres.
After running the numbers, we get -0.24 mag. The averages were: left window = 16.1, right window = 16.6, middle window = 20.3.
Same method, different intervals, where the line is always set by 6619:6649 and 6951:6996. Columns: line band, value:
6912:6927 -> 0.030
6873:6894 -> 0.011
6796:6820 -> 0.013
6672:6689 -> 0.013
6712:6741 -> 0.010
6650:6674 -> 0.001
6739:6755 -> 0.032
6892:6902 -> -0.018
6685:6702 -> 0.071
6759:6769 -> 0.048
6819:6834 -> 0.004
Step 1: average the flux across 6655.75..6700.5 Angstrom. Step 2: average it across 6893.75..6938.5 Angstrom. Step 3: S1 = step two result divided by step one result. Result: 1.02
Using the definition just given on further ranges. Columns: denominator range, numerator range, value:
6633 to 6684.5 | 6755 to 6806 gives 1.05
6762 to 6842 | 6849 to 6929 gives 0.96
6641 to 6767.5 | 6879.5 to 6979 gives 1.02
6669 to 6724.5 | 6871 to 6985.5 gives 1.01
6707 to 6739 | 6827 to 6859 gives 0.98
